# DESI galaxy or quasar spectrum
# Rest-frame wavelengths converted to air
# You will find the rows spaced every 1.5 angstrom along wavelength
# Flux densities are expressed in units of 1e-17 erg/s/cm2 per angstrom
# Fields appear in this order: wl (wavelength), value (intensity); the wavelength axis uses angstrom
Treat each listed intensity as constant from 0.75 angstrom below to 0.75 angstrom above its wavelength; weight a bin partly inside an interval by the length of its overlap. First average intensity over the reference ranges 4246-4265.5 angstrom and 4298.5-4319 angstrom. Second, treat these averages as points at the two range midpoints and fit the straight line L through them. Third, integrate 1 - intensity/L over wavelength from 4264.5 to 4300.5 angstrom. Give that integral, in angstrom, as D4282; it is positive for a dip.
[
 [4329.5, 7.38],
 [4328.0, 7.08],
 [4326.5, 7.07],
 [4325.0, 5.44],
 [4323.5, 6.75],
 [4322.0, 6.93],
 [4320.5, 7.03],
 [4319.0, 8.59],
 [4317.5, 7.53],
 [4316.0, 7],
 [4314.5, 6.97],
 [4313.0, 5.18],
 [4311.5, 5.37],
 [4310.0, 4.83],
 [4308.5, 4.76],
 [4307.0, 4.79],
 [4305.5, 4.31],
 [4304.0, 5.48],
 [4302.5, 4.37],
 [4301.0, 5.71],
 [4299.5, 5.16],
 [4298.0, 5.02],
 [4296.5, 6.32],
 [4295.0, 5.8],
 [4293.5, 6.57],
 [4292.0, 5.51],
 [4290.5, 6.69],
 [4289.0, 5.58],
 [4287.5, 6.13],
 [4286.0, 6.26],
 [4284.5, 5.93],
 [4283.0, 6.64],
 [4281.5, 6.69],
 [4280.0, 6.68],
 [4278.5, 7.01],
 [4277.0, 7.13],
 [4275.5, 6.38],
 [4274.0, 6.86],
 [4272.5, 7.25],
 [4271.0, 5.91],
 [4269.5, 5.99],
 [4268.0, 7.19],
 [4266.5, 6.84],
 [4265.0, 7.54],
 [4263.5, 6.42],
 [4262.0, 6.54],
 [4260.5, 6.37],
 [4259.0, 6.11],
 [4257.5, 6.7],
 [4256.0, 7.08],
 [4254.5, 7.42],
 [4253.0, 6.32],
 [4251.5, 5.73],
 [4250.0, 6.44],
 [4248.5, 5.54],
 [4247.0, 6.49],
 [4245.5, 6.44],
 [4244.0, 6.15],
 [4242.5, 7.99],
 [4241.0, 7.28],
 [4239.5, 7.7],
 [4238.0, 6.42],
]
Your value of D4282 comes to -1.8 angstrom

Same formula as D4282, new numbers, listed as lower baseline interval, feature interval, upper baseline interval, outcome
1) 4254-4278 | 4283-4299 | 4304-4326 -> 1.0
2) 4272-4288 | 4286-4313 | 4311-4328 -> 5.0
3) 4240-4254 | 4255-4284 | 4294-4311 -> -3.6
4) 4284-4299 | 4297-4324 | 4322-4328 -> 1.9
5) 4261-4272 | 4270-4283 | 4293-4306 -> -0.9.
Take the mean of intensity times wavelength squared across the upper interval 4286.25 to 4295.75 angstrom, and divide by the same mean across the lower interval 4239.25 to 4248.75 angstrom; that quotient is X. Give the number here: 0.91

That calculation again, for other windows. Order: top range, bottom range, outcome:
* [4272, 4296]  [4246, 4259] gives 1.01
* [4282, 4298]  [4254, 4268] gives 0.91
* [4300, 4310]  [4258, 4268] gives 0.75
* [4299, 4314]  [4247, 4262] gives 0.80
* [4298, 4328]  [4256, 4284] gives 0.91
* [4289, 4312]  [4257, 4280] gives 0.82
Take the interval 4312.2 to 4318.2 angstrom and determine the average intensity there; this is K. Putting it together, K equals 6.65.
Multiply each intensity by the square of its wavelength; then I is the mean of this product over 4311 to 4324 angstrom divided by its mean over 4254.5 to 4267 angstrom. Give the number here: 1.0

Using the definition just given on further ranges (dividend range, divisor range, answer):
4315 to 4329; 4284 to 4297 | 1.18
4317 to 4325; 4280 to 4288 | 1.15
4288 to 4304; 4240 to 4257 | 0.87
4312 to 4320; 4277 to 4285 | 1.07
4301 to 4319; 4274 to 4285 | 0.86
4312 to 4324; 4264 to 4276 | 1.06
